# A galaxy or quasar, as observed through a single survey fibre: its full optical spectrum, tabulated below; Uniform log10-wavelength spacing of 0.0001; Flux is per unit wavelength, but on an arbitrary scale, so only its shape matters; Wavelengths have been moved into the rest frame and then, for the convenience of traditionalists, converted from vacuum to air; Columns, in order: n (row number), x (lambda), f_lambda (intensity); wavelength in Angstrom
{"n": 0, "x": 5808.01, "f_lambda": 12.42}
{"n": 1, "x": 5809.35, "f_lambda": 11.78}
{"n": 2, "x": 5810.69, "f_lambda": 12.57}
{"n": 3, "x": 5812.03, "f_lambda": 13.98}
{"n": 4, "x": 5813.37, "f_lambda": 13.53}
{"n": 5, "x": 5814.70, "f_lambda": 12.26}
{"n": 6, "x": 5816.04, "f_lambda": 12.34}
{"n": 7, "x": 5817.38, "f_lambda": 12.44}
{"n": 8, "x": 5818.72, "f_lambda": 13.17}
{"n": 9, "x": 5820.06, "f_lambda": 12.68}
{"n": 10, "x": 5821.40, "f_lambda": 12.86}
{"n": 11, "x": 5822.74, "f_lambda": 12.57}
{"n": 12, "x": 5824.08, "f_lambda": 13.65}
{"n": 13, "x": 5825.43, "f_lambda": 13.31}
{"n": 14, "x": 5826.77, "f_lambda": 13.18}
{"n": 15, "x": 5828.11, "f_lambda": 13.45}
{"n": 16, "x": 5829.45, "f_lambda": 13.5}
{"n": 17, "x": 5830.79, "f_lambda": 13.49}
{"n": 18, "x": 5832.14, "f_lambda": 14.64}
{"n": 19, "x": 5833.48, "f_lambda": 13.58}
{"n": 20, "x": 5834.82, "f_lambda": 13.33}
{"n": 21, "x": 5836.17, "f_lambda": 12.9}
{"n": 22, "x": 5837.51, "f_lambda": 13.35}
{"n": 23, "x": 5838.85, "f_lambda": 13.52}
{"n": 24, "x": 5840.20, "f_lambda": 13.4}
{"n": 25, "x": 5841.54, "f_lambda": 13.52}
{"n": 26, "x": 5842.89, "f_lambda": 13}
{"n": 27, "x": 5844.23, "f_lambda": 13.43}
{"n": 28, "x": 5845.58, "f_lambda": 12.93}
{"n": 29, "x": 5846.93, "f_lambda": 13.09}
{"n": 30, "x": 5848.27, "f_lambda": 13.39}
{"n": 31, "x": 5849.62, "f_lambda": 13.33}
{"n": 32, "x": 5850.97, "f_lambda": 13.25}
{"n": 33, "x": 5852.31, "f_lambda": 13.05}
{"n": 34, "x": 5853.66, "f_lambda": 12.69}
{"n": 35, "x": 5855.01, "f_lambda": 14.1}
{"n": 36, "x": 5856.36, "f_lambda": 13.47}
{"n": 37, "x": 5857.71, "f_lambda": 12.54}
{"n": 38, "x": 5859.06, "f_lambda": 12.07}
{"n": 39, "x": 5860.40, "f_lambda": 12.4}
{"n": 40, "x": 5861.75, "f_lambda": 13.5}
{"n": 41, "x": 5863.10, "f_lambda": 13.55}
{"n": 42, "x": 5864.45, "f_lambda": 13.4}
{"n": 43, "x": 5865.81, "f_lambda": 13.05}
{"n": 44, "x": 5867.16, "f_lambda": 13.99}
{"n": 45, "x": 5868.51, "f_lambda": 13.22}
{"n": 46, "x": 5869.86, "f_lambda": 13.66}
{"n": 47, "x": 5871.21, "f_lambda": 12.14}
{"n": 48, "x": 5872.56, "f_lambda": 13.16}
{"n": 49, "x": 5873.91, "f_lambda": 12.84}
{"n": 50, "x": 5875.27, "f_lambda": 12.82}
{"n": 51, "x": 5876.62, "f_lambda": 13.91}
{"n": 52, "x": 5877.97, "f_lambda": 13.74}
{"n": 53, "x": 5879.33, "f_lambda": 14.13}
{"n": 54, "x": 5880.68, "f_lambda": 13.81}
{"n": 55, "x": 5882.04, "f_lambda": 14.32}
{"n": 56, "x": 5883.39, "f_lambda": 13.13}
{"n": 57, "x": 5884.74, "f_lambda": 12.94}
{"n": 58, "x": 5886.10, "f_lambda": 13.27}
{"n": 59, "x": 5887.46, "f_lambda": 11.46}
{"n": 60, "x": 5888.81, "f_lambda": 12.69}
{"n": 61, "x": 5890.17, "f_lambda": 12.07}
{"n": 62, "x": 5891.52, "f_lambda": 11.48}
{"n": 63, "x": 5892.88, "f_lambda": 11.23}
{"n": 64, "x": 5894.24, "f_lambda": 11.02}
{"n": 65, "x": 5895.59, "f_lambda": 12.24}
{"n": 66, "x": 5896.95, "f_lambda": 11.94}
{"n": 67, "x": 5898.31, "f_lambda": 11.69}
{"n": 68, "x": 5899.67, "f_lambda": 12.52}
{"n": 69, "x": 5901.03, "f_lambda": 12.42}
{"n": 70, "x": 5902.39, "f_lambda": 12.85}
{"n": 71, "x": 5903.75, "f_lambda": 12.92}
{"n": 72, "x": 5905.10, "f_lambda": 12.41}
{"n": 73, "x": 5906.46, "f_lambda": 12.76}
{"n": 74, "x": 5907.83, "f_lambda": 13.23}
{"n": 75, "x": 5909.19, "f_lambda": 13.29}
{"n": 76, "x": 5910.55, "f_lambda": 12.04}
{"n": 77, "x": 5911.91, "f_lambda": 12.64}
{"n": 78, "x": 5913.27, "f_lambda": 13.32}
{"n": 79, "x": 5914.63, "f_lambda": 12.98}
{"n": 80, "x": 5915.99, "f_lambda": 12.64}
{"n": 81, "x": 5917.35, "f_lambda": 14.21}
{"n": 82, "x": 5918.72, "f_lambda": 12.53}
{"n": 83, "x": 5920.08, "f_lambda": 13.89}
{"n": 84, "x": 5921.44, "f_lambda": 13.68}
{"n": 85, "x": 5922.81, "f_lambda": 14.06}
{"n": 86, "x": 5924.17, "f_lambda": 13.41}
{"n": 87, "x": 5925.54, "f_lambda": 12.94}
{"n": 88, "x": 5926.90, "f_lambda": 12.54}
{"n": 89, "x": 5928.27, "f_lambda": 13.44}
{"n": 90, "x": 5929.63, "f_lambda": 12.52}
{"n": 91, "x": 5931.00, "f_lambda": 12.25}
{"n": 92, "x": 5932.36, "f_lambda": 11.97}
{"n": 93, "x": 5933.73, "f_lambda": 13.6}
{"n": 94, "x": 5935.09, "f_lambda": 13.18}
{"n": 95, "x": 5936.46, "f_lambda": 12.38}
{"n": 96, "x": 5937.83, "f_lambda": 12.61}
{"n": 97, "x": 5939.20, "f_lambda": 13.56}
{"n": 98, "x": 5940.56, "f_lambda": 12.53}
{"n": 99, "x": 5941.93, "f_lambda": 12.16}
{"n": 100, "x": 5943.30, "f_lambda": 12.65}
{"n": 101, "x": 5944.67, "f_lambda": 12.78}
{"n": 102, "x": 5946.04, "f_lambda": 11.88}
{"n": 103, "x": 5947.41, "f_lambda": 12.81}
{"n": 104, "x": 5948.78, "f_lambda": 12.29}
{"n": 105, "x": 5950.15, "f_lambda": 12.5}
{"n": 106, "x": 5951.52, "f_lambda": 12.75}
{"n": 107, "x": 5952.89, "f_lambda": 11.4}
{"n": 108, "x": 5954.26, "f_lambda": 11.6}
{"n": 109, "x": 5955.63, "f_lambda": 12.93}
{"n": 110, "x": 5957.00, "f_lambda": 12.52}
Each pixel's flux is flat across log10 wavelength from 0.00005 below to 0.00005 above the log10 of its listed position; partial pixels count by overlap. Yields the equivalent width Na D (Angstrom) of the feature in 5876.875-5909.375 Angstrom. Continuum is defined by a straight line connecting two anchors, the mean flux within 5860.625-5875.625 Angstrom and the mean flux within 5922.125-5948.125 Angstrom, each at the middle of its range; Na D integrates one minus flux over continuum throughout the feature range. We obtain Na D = 0.97 Angstrom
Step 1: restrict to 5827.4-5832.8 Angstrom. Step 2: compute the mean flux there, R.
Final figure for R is 13.8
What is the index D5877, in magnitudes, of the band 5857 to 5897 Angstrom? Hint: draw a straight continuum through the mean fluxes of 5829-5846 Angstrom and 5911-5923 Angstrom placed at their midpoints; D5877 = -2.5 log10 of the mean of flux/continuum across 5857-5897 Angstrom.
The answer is 0.04 mag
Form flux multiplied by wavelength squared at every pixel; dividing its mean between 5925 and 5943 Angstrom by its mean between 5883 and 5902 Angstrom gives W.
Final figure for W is 1.1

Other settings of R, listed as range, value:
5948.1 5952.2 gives 12.5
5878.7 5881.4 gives 14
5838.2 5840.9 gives 13.5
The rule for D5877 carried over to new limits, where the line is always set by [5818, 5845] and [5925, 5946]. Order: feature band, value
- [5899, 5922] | -0.01 mag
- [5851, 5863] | 0.01 mag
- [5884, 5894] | 0.08 mag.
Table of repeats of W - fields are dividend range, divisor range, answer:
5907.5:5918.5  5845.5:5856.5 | 1.00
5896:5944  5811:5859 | 1.00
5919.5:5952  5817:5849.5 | 1.00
